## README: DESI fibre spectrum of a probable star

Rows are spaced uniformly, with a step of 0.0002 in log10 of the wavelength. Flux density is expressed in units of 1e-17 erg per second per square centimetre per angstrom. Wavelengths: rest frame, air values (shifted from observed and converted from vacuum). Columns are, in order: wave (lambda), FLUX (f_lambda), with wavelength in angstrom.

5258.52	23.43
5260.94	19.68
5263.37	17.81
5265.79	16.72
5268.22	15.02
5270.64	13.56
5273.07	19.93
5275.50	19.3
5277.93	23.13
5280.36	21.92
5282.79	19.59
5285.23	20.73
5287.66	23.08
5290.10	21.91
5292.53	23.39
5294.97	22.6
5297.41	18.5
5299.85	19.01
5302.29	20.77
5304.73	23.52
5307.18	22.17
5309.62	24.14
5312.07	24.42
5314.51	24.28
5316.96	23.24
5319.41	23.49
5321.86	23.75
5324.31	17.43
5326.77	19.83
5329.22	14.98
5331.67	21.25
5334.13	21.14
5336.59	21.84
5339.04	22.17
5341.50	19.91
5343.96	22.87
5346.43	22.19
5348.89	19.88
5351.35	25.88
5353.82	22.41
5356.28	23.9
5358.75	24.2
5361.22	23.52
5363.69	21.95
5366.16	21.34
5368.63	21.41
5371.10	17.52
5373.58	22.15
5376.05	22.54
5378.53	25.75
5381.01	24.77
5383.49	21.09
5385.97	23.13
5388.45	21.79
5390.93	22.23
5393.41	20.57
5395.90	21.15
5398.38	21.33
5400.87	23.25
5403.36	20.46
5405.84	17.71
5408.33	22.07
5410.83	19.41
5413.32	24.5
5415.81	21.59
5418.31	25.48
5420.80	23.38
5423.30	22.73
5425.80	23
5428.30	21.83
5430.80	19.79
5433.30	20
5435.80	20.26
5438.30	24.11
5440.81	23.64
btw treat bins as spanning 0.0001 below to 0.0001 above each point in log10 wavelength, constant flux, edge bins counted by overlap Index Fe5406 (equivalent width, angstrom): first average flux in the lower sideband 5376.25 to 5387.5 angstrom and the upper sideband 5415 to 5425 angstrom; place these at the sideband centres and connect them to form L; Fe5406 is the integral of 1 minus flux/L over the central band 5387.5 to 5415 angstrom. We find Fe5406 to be 2.5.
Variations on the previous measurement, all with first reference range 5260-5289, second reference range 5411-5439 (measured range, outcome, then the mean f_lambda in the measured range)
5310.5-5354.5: -2.89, 21.7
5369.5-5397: -0.81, 22.1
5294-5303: -0.19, 20.1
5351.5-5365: -1.60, 23.4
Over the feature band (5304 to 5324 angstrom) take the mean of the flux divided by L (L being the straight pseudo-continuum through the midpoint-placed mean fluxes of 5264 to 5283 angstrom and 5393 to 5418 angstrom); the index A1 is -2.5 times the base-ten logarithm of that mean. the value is -0.199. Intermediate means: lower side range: 18.6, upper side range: 21.4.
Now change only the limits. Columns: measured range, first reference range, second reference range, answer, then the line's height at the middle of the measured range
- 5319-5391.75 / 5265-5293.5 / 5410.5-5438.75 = -0.04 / 21.1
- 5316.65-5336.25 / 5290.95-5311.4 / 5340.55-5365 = 0.09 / 22.3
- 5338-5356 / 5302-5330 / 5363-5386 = -0.01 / 22.1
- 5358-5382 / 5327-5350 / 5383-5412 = -0.08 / 20.9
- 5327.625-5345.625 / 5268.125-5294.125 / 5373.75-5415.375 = 0.03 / 21.2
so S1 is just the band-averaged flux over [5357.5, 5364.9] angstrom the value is 23.2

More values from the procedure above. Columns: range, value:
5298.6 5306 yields 21.1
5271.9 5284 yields 20.8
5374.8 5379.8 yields 24.1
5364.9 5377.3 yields 21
